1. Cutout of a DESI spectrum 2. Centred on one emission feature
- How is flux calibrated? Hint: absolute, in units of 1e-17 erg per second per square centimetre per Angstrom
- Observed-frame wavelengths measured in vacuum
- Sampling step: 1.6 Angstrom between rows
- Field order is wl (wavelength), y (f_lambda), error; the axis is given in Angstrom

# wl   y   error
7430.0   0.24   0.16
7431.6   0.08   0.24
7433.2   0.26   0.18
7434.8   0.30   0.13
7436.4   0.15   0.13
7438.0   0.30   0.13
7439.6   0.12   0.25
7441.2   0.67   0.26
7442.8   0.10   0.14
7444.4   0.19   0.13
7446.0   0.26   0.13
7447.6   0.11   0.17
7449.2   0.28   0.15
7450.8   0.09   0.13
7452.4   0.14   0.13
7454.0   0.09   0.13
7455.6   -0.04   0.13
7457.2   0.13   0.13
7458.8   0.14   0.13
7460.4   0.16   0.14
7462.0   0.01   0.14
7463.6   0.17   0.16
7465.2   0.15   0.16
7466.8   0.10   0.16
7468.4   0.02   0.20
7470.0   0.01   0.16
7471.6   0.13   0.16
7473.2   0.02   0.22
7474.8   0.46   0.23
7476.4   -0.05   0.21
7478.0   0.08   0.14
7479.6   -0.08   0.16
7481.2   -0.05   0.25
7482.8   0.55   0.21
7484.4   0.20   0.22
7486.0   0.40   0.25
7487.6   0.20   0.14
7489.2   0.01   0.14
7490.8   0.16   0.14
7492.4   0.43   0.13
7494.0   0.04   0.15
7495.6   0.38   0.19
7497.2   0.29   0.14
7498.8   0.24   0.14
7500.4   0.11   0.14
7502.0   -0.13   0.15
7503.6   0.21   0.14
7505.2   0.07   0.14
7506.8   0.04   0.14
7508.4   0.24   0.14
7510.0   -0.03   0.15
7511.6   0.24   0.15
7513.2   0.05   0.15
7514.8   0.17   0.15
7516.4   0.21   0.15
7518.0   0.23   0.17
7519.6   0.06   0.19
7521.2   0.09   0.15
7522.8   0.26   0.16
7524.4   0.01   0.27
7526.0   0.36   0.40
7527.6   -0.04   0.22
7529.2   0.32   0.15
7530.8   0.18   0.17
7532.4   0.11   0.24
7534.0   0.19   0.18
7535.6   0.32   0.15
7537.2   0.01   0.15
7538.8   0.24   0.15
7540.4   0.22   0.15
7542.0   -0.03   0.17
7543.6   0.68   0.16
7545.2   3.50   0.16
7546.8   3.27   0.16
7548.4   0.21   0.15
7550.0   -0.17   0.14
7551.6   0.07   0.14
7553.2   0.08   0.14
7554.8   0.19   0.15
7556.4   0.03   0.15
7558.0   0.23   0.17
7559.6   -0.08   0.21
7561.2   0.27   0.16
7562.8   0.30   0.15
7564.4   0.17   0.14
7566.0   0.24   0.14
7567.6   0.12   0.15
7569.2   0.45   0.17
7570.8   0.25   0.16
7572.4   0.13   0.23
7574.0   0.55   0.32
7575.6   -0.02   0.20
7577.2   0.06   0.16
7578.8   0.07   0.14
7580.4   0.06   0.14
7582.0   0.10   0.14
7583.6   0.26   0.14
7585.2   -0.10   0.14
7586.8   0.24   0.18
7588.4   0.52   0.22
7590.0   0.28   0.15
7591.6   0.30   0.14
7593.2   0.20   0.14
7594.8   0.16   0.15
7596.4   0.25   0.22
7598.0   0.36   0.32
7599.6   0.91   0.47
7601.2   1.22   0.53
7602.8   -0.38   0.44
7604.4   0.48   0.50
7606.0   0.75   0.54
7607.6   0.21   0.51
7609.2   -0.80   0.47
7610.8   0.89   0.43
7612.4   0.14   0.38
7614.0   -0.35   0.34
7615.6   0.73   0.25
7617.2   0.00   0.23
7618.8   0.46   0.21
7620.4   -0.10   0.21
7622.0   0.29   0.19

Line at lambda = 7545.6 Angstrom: H-alpha 6563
